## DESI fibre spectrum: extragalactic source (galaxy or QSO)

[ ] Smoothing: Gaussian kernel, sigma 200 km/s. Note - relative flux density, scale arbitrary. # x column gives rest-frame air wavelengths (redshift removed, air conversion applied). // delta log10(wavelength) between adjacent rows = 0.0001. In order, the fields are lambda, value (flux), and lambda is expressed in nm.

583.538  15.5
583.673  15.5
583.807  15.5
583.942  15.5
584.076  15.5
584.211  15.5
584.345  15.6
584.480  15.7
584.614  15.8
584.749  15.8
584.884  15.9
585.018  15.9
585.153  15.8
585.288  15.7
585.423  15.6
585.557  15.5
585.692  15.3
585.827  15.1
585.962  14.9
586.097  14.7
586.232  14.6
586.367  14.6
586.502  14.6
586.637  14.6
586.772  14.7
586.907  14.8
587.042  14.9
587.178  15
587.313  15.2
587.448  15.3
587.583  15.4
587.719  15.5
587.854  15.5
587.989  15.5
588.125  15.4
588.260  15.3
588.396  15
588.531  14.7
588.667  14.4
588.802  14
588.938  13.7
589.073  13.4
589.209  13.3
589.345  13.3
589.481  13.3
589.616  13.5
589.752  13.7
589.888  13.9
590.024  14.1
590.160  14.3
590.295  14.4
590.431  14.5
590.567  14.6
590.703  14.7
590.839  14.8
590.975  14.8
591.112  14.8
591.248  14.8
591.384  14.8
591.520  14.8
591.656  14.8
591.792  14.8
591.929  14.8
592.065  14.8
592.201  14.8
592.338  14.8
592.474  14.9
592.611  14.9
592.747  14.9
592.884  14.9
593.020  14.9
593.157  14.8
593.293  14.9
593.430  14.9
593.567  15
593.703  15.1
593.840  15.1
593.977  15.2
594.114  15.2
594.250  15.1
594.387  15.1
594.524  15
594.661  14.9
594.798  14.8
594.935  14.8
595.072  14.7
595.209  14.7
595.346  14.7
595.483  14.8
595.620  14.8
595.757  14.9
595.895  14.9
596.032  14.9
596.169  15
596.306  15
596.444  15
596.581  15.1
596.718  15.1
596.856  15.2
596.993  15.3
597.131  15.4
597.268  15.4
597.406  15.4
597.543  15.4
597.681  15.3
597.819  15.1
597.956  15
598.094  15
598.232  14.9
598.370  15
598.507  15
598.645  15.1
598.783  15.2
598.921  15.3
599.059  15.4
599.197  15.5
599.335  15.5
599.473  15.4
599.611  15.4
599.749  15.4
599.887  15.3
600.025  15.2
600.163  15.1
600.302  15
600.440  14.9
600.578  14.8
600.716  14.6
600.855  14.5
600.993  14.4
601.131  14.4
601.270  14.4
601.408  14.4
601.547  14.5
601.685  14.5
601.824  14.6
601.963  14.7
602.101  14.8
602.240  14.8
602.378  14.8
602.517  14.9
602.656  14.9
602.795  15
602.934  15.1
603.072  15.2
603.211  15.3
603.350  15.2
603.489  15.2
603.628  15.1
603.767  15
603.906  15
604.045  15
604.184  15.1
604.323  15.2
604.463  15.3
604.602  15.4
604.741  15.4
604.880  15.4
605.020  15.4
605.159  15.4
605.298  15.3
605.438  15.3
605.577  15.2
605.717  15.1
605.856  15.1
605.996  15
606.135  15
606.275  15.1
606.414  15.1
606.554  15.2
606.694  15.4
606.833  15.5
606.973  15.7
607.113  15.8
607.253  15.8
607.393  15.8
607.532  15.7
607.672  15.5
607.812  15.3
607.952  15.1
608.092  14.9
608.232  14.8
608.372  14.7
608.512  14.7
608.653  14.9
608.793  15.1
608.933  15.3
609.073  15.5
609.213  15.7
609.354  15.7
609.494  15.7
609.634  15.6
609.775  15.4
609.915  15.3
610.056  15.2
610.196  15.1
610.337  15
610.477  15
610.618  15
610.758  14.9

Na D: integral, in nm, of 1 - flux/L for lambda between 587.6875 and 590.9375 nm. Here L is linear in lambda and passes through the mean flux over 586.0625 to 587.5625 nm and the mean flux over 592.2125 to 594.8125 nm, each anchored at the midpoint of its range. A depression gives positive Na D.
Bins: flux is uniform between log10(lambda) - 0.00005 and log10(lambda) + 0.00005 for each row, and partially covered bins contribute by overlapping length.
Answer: 0.116 nm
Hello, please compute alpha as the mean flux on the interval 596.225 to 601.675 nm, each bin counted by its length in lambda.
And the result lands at 15.1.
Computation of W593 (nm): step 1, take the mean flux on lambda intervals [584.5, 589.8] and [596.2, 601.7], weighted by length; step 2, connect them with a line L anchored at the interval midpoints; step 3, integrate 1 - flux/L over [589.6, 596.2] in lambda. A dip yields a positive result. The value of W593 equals 0.08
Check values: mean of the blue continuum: 14.9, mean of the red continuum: 15.1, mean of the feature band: 14.8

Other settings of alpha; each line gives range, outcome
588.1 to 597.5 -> 14.7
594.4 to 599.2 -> 15.1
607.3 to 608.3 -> 15.3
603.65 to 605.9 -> 15.2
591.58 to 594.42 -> 14.9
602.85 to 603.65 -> 15.2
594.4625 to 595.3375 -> 14.8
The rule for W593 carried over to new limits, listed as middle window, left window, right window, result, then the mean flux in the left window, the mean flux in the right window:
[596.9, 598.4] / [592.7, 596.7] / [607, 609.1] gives -0.020 nm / 14.9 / 15.3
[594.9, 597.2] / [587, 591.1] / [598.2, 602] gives -0.027 nm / 14.5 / 14.9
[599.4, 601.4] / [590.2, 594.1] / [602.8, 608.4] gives 0.026 nm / 14.8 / 15.3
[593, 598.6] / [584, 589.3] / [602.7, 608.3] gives 0.050 nm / 15.1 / 15.3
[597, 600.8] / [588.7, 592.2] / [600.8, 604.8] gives -0.124 nm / 14.3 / 14.9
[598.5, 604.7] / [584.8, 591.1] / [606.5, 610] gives 0.065 nm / 14.7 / 15.4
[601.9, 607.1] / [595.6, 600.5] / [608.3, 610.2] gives 0.025 nm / 15.2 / 15.3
